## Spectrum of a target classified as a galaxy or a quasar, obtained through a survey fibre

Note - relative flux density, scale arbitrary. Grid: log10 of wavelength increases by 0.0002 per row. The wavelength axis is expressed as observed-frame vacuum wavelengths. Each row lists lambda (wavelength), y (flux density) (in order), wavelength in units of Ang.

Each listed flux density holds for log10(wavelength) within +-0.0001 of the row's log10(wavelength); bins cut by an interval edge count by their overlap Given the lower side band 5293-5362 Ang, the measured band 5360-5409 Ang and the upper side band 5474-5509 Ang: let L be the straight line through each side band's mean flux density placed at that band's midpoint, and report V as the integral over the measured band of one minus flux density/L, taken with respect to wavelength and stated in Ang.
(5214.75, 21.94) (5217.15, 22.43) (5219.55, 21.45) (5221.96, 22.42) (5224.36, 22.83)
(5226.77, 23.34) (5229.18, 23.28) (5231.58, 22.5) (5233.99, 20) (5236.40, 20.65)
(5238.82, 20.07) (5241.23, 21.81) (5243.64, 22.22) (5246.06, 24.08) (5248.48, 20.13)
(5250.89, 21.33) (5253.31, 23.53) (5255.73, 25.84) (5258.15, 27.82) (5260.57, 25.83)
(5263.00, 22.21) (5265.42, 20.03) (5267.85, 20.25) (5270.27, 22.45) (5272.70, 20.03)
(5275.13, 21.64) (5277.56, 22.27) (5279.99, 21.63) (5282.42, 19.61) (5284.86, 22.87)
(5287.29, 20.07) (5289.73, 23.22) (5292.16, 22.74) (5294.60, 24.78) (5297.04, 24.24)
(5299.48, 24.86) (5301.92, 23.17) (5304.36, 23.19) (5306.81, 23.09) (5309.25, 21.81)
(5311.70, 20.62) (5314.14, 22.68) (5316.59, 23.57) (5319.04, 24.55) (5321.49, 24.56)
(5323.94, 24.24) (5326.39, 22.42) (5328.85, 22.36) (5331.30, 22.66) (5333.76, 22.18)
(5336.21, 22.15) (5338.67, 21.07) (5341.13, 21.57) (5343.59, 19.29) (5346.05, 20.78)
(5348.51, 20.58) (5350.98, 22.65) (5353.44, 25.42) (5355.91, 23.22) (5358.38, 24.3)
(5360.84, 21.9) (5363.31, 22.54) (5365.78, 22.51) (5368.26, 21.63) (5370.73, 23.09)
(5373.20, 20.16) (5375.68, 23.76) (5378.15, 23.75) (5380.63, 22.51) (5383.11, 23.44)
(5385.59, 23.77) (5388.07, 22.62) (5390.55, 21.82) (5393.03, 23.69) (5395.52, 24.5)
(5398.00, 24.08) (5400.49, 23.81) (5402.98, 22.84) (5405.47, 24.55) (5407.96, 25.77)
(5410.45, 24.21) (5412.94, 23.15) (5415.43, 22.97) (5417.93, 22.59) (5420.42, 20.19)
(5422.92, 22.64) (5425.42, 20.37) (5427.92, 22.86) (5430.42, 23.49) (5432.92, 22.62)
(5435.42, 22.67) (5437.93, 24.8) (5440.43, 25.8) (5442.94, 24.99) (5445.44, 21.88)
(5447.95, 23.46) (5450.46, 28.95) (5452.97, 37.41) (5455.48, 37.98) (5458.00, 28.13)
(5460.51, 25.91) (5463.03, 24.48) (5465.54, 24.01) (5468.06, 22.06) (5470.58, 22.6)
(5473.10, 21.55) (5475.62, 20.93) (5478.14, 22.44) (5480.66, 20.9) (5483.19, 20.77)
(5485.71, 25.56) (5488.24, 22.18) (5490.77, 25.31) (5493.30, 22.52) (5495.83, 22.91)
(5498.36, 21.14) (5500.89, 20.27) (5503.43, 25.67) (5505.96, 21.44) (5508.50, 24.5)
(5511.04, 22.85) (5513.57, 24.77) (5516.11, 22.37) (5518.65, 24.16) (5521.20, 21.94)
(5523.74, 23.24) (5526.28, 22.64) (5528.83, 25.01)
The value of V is -0.9 Ang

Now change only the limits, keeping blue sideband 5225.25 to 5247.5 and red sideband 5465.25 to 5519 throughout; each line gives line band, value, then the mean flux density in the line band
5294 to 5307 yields -1.0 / 23.9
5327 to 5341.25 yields 0.1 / 22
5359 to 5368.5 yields 0.0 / 22.3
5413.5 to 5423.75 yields 0.2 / 22.1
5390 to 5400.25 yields -0.6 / 23.7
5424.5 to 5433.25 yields 0.1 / 22.4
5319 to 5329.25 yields -0.6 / 23.6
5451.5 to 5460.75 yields -4.2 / 33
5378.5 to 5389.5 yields -0.3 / 23.1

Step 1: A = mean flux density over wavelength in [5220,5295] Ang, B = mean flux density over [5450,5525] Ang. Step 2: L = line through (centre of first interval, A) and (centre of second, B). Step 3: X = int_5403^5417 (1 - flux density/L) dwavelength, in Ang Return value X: -0.2 Ang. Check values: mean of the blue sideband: 22.3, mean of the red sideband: 24.2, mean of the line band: 24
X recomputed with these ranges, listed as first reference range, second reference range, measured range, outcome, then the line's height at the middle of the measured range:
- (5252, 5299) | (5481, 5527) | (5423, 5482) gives -4.7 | 22.9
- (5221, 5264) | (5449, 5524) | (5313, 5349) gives 1.5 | 23.3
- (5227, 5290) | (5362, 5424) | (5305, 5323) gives -0.4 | 22.5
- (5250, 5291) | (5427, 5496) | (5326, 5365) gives 1.8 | 23.3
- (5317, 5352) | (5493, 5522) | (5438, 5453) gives -2.2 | 22.7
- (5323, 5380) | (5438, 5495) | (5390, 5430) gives 0.9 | 23.7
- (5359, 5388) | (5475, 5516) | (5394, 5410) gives -1.1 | 22.7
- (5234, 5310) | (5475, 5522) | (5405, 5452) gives -2.0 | 22.7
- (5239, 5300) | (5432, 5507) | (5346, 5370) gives 0.7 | 23.4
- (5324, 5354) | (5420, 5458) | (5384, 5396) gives 0.3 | 23.8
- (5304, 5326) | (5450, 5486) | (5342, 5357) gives 1.1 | 23.7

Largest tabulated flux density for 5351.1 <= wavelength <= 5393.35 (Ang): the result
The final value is 25.42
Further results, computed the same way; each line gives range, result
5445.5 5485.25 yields 37.98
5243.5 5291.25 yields 27.82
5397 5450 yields 25.8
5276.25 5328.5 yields 24.86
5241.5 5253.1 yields 24.08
